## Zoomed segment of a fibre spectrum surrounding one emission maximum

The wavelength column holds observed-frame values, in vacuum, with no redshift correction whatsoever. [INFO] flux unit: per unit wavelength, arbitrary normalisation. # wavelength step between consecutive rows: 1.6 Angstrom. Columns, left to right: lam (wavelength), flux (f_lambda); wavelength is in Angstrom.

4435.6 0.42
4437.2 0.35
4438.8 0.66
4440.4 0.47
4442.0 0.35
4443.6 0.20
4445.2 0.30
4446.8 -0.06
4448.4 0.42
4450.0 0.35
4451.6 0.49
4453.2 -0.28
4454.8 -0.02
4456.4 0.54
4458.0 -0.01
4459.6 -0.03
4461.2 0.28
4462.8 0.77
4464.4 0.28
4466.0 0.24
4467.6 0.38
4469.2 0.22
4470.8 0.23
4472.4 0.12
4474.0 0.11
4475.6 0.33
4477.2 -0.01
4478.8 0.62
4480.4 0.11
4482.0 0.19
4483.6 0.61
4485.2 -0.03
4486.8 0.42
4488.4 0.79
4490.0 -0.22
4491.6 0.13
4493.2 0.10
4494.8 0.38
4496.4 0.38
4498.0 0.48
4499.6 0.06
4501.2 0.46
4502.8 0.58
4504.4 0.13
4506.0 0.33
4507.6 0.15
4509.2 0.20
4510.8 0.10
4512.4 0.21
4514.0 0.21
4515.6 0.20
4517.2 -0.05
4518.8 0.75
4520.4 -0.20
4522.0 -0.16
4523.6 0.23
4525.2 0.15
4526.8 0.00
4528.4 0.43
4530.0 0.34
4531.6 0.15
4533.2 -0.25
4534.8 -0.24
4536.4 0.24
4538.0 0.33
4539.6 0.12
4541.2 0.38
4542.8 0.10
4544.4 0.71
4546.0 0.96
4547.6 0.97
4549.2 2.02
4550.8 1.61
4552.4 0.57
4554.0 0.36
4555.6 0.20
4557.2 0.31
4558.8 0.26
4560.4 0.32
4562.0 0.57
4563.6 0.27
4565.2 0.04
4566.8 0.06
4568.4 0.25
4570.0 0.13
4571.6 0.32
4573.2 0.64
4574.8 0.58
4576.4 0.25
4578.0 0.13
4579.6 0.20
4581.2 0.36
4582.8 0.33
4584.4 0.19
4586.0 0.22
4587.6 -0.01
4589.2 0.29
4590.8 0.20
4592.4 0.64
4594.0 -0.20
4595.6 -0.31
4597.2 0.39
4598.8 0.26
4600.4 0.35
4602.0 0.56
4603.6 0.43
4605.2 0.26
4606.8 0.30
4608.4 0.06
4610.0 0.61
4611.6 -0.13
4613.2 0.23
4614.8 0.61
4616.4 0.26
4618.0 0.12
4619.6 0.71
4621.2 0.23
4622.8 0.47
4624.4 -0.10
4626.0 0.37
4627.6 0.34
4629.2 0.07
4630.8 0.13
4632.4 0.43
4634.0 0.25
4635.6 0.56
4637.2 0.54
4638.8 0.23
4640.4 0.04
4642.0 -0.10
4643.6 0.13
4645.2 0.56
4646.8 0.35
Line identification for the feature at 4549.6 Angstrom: [O II] 3727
